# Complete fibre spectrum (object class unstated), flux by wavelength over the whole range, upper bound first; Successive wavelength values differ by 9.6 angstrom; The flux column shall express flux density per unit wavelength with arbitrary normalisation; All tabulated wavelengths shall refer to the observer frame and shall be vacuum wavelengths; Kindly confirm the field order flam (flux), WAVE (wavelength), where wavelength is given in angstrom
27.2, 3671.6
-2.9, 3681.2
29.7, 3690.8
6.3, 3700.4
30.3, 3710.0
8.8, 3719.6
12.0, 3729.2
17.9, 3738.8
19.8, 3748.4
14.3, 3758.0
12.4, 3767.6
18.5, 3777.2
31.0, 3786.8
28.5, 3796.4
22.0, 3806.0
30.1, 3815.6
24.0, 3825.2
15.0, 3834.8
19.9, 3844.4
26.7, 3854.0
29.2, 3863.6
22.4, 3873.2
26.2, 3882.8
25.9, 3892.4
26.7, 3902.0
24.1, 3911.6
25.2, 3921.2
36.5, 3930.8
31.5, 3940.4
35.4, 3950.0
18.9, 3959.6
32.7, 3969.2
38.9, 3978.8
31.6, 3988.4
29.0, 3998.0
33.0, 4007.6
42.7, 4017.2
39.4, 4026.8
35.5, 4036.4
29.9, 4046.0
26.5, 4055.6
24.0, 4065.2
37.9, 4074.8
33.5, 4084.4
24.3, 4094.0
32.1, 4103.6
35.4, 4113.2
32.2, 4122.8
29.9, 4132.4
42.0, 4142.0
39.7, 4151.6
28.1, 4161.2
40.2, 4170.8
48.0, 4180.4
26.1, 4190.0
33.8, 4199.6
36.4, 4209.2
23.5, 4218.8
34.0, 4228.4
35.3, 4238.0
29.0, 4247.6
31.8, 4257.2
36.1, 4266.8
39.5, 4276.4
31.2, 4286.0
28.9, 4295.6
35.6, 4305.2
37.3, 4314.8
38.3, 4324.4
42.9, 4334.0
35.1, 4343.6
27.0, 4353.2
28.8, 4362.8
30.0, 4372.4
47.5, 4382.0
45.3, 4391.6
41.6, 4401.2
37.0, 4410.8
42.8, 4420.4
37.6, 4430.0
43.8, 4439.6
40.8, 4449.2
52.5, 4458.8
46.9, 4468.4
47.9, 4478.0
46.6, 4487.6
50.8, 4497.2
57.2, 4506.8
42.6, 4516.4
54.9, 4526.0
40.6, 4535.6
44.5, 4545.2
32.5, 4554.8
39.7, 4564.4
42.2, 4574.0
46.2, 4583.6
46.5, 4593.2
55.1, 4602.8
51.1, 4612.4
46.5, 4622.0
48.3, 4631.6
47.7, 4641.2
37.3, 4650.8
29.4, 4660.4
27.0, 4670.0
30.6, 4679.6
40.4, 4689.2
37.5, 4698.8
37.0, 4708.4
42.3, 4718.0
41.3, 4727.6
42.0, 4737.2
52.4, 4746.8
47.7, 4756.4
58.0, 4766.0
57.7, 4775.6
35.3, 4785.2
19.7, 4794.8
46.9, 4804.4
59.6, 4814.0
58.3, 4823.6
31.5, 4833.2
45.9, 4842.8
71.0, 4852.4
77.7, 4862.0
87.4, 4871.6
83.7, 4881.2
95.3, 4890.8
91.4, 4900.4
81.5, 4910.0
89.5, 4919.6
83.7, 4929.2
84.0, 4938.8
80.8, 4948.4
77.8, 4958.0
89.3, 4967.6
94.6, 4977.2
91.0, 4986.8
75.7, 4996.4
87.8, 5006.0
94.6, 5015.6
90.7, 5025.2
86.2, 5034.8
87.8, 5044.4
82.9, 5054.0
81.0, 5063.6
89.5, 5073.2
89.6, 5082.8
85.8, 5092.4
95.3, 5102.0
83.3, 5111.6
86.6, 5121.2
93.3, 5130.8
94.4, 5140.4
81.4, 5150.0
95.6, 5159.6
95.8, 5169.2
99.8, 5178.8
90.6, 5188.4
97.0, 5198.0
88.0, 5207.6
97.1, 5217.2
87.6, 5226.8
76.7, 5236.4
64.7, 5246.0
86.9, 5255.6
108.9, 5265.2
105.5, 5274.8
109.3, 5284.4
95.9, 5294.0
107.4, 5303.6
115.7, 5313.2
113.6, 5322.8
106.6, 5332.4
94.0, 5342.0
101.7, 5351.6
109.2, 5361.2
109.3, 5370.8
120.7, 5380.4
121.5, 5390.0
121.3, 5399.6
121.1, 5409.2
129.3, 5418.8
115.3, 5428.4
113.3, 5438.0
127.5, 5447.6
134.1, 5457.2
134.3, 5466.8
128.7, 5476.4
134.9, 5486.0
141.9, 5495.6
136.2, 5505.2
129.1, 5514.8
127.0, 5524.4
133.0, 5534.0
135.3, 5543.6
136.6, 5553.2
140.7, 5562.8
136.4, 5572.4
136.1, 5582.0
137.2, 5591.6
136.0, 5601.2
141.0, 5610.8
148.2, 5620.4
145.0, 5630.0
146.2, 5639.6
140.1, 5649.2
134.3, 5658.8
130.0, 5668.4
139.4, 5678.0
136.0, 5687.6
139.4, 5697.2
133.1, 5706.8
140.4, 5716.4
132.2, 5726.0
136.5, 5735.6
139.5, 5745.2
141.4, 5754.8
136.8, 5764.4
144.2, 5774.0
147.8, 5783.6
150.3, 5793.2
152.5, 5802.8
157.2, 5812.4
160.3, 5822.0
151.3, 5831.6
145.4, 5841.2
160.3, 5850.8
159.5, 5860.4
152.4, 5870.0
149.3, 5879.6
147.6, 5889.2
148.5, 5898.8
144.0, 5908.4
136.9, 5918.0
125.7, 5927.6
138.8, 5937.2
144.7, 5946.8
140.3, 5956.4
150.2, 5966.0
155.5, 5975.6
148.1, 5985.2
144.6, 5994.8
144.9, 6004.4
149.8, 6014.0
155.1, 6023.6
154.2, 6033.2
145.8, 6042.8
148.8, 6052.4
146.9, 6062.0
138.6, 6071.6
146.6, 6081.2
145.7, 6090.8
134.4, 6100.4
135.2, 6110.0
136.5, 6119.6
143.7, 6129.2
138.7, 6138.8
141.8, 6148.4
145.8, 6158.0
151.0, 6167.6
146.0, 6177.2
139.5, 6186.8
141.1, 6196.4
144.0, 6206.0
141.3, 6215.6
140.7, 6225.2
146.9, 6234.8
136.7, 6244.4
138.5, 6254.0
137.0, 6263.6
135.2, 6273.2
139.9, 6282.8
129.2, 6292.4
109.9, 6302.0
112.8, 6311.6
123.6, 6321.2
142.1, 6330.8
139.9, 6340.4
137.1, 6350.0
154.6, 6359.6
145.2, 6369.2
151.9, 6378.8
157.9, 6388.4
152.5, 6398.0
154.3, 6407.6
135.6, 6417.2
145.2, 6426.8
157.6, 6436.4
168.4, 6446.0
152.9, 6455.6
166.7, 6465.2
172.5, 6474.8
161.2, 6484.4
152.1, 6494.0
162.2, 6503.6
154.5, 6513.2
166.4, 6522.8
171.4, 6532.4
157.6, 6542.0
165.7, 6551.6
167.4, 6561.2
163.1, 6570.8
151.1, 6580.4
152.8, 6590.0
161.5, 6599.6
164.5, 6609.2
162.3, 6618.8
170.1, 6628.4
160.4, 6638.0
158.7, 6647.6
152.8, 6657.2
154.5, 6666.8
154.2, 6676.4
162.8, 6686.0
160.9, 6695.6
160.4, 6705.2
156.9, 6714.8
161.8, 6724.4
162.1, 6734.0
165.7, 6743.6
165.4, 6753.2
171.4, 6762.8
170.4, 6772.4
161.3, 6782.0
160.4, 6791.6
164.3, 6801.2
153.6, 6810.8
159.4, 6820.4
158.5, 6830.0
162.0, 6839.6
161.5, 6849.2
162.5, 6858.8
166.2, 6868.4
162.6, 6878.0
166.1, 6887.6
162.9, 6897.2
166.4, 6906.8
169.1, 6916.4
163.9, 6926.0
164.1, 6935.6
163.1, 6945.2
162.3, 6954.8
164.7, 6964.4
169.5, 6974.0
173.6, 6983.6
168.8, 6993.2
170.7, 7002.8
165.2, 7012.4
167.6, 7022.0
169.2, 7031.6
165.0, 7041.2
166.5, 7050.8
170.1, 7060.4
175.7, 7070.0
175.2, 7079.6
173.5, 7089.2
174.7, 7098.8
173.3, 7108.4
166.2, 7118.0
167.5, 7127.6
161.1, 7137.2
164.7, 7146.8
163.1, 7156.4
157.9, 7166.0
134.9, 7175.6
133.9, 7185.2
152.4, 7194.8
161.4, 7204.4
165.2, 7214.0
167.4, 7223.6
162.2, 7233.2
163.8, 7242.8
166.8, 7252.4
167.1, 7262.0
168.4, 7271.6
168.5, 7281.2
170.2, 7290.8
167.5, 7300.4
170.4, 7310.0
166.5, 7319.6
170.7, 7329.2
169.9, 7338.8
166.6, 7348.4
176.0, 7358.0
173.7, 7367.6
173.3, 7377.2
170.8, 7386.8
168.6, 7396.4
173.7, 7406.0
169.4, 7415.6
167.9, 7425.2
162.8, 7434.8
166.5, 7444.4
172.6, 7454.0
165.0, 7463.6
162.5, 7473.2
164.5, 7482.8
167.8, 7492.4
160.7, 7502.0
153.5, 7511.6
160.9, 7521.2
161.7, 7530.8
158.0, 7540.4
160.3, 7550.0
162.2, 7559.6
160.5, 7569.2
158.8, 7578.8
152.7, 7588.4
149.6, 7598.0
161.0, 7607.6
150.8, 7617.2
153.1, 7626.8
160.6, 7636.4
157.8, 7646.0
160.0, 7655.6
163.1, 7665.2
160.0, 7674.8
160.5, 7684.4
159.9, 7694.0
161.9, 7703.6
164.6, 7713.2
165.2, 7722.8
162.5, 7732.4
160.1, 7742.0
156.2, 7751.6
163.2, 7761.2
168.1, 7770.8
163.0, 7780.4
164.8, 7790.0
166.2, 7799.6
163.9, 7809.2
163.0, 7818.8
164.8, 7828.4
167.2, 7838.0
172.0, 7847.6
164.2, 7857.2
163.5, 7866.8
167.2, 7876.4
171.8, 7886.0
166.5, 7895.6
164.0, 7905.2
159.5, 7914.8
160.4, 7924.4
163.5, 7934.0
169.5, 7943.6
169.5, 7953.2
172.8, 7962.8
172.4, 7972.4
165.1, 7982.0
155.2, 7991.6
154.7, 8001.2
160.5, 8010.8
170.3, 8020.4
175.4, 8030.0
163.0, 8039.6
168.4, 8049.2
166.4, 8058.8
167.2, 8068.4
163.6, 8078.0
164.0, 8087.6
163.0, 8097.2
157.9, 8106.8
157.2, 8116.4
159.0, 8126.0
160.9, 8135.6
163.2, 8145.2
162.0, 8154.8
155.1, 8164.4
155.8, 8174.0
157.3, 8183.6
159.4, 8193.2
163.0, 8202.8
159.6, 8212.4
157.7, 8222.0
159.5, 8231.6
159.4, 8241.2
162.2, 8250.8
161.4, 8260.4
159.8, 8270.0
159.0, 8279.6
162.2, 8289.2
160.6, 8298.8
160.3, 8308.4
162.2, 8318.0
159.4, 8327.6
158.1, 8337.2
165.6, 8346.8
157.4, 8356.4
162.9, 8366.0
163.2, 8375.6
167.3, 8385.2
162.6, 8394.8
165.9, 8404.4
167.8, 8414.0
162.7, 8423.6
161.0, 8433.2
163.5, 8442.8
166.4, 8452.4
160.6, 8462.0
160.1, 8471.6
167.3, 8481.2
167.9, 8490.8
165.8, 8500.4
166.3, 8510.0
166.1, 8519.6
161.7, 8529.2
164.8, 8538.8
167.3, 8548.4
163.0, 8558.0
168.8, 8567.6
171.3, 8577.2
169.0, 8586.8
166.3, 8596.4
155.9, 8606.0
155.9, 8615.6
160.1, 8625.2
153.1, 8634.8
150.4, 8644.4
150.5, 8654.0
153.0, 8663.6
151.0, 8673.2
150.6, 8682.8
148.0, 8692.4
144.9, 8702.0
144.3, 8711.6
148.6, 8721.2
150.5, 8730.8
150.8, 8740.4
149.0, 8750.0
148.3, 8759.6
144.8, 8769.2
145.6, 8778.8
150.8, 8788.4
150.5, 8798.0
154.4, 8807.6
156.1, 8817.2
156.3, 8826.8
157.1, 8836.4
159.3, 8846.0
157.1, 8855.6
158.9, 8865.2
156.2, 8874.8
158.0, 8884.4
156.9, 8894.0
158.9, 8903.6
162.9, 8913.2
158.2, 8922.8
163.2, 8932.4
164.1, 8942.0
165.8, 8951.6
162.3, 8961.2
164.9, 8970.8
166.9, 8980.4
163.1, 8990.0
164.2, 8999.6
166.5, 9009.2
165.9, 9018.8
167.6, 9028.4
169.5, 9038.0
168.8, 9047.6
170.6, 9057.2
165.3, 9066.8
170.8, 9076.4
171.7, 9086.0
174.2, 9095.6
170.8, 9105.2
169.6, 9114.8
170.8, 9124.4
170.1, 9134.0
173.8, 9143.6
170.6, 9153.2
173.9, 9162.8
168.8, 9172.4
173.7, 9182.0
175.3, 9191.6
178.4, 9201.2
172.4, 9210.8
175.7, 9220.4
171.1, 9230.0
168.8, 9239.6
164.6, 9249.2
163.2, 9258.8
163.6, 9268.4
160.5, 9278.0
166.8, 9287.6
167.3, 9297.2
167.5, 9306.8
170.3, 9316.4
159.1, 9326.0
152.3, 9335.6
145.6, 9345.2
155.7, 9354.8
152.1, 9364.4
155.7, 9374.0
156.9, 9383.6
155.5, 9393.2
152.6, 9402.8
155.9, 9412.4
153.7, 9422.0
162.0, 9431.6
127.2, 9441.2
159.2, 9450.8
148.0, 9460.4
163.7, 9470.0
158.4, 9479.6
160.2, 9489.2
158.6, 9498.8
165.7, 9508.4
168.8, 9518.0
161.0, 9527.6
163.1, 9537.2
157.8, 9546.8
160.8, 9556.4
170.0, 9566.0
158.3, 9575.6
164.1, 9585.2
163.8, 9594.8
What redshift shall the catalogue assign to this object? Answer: 0.218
